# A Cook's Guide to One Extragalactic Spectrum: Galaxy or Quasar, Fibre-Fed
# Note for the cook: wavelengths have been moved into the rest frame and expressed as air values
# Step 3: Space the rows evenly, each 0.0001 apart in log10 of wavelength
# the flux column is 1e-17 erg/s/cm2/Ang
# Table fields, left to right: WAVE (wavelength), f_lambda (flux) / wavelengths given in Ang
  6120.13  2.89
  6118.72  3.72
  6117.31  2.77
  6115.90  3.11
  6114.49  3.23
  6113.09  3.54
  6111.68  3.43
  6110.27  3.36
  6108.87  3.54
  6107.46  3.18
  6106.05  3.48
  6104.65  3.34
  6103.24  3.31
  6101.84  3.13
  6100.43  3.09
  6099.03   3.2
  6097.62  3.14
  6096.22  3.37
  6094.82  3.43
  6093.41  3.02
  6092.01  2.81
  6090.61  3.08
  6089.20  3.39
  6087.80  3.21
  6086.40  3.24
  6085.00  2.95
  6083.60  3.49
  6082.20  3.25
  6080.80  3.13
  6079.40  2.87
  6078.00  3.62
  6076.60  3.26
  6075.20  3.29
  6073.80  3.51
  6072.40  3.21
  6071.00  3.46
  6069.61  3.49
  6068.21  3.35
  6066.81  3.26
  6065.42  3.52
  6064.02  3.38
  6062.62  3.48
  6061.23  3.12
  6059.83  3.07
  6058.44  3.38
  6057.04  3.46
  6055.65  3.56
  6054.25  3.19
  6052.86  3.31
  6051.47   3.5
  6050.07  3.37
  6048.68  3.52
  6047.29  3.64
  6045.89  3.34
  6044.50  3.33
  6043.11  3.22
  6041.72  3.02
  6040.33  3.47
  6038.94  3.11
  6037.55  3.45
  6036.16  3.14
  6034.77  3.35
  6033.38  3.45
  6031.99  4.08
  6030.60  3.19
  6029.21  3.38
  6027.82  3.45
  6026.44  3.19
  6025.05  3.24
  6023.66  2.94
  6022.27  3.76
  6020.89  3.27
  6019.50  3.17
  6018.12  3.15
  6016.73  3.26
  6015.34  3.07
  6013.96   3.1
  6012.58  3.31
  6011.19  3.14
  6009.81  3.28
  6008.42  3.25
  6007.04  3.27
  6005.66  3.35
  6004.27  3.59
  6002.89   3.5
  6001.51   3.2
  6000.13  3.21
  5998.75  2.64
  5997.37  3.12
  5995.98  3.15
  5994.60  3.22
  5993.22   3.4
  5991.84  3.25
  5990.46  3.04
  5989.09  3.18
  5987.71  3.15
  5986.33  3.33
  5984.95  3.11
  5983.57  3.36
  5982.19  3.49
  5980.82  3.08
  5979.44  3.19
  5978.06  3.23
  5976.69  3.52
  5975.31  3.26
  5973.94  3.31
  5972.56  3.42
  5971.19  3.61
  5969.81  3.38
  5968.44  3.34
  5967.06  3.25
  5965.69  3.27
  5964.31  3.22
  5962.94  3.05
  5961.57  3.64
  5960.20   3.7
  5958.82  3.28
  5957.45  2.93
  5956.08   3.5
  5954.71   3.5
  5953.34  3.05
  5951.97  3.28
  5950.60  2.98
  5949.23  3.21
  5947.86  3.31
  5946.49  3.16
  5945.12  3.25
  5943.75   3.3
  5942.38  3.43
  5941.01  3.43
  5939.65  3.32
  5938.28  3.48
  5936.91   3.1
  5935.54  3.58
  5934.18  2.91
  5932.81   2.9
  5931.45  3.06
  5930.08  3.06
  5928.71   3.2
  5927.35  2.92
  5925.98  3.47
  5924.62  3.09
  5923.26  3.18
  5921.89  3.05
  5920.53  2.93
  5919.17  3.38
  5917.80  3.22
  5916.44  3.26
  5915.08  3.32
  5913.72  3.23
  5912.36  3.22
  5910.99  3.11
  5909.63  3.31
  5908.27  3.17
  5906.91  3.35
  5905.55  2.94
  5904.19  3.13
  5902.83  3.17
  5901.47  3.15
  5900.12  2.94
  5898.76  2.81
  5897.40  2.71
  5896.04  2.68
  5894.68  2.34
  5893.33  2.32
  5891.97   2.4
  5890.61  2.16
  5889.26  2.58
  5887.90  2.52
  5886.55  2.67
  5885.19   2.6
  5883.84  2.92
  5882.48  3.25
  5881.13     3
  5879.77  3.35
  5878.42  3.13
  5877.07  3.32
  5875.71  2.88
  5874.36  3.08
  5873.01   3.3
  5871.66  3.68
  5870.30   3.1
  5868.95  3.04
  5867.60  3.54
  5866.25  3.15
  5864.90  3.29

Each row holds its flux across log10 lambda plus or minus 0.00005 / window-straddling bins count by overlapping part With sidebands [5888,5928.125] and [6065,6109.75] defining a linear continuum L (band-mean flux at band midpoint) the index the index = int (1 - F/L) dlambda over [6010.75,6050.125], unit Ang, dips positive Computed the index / -1.7 Ang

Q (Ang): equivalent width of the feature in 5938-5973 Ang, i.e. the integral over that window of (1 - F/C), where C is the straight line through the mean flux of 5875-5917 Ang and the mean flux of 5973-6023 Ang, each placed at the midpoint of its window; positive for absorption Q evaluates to -2.2 Ang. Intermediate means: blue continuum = 2.93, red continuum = 3.25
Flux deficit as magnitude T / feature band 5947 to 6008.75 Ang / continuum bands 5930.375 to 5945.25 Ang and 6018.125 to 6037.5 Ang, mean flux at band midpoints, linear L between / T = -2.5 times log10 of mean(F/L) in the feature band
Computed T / 0.01 mag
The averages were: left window 3.25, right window 3.35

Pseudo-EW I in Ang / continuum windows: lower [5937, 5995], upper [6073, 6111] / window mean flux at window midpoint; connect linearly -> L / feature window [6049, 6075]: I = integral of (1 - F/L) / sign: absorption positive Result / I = -0.9 Ang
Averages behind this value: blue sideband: 3.29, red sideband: 3.25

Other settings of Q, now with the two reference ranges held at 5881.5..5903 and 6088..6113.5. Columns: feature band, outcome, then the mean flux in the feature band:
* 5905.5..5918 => -2.2 Ang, 3.23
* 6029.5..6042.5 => -1.2 Ang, 3.36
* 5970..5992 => -2.6 Ang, 3.29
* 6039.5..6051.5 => -1.0 Ang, 3.37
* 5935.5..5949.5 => -2.4 Ang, 3.31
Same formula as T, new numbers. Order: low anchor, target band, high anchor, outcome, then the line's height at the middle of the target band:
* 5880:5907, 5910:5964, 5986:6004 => -0.10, 2.96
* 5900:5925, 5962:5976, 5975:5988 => -0.02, 3.26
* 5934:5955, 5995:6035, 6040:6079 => 0.02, 3.33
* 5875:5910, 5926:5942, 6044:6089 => -0.07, 2.98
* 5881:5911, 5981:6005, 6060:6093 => -0.06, 3.07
